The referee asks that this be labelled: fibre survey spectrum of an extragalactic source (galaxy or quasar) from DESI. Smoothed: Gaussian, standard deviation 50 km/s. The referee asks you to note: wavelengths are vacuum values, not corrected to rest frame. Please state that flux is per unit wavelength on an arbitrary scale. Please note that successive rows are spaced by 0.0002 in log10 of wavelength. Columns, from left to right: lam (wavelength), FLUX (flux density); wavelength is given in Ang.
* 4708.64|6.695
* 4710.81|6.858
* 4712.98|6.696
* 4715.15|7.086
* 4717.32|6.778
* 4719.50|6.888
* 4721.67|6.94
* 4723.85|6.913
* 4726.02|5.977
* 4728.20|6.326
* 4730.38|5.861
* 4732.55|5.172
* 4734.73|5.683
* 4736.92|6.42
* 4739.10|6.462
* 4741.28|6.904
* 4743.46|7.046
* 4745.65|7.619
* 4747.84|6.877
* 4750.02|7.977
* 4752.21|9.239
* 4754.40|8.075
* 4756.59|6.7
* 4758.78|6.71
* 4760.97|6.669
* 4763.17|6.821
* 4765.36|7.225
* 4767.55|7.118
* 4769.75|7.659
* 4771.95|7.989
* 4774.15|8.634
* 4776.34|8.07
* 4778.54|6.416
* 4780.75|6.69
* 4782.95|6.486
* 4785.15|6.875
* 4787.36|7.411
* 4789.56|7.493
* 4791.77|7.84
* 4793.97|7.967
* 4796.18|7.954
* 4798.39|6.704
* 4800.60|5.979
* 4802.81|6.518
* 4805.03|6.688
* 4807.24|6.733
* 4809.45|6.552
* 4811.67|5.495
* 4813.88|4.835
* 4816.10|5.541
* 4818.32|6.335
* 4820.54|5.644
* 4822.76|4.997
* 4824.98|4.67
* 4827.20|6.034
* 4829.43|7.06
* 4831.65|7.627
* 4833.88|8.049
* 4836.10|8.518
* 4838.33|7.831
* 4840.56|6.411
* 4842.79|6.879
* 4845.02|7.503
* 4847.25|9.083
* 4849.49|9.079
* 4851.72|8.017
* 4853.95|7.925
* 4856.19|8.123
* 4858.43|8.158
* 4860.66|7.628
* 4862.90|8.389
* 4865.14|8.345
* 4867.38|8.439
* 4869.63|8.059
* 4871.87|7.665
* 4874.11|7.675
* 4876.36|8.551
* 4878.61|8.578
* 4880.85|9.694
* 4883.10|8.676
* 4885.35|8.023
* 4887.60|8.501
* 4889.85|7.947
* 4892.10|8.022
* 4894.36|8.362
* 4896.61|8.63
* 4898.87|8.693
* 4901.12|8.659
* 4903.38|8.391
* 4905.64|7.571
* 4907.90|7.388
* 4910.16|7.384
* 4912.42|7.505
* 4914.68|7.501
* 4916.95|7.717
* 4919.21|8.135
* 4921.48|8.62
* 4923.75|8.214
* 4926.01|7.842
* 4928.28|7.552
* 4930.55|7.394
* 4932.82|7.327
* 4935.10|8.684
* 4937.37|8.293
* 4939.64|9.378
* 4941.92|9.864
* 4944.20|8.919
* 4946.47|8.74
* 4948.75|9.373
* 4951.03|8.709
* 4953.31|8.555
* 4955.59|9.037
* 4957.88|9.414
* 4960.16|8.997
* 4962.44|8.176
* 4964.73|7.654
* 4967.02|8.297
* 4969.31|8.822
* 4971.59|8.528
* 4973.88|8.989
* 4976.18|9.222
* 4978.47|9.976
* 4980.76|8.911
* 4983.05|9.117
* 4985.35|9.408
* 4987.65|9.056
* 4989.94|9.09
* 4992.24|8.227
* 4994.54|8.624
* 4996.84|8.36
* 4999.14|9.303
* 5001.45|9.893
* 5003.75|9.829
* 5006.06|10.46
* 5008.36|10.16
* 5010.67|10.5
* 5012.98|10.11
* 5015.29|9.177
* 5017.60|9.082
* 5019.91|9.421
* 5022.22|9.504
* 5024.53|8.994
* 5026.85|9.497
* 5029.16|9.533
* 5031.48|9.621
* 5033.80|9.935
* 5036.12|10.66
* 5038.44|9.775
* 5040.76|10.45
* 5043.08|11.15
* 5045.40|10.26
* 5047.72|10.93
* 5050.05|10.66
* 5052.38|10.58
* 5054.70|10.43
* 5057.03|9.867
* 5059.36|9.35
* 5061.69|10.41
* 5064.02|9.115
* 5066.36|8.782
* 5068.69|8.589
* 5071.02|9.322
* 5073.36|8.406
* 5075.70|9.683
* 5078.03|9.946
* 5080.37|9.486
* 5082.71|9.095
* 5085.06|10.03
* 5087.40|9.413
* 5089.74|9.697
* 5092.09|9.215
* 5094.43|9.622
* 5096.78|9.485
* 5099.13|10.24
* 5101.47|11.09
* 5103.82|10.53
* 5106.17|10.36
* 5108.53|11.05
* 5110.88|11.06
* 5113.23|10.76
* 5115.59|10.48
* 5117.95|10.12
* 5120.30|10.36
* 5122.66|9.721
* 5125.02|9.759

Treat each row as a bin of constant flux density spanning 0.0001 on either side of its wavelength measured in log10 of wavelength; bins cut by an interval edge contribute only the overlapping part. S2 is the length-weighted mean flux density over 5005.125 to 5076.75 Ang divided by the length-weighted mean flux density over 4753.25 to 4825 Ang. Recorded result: 1.44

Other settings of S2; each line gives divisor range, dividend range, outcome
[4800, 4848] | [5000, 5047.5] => 1.51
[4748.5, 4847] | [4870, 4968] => 1.19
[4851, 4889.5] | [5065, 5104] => 1.16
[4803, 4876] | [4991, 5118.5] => 1.37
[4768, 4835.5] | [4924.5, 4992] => 1.29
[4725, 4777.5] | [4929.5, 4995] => 1.25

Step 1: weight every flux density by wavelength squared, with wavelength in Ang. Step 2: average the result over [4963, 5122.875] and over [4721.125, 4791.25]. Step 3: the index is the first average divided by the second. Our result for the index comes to 1.55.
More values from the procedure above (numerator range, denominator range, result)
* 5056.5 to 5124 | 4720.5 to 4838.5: 1.63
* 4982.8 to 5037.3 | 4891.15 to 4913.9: 1.23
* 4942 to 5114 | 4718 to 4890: 1.45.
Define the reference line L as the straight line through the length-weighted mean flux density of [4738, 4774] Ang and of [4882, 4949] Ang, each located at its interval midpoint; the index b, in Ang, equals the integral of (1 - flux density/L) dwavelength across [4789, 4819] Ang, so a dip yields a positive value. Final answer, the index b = 4.0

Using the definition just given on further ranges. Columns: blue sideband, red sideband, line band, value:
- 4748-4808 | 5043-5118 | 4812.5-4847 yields 5.18 Ang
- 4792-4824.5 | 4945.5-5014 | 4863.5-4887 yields -3.11 Ang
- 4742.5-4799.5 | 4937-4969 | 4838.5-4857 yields 0.30 Ang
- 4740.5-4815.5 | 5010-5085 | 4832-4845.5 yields 0.29 Ang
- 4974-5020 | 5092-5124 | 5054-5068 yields 0.47 Ang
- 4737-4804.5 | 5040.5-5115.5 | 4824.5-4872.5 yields 1.22 Ang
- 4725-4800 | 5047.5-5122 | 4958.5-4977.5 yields 0.59 Ang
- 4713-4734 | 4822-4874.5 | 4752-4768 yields -1.05 Ang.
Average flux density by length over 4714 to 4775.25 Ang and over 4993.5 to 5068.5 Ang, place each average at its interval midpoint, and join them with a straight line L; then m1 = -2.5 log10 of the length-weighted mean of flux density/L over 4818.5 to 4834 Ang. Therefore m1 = 0.25 mag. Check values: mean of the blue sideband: 6.99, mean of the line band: 6.19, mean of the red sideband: 9.81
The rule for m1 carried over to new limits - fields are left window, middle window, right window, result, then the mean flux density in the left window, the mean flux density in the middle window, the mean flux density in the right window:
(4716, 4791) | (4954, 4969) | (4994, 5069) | 0.06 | 7.01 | 8.6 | 9.81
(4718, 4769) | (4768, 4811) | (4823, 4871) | 0.01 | 6.86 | 7.17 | 7.66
